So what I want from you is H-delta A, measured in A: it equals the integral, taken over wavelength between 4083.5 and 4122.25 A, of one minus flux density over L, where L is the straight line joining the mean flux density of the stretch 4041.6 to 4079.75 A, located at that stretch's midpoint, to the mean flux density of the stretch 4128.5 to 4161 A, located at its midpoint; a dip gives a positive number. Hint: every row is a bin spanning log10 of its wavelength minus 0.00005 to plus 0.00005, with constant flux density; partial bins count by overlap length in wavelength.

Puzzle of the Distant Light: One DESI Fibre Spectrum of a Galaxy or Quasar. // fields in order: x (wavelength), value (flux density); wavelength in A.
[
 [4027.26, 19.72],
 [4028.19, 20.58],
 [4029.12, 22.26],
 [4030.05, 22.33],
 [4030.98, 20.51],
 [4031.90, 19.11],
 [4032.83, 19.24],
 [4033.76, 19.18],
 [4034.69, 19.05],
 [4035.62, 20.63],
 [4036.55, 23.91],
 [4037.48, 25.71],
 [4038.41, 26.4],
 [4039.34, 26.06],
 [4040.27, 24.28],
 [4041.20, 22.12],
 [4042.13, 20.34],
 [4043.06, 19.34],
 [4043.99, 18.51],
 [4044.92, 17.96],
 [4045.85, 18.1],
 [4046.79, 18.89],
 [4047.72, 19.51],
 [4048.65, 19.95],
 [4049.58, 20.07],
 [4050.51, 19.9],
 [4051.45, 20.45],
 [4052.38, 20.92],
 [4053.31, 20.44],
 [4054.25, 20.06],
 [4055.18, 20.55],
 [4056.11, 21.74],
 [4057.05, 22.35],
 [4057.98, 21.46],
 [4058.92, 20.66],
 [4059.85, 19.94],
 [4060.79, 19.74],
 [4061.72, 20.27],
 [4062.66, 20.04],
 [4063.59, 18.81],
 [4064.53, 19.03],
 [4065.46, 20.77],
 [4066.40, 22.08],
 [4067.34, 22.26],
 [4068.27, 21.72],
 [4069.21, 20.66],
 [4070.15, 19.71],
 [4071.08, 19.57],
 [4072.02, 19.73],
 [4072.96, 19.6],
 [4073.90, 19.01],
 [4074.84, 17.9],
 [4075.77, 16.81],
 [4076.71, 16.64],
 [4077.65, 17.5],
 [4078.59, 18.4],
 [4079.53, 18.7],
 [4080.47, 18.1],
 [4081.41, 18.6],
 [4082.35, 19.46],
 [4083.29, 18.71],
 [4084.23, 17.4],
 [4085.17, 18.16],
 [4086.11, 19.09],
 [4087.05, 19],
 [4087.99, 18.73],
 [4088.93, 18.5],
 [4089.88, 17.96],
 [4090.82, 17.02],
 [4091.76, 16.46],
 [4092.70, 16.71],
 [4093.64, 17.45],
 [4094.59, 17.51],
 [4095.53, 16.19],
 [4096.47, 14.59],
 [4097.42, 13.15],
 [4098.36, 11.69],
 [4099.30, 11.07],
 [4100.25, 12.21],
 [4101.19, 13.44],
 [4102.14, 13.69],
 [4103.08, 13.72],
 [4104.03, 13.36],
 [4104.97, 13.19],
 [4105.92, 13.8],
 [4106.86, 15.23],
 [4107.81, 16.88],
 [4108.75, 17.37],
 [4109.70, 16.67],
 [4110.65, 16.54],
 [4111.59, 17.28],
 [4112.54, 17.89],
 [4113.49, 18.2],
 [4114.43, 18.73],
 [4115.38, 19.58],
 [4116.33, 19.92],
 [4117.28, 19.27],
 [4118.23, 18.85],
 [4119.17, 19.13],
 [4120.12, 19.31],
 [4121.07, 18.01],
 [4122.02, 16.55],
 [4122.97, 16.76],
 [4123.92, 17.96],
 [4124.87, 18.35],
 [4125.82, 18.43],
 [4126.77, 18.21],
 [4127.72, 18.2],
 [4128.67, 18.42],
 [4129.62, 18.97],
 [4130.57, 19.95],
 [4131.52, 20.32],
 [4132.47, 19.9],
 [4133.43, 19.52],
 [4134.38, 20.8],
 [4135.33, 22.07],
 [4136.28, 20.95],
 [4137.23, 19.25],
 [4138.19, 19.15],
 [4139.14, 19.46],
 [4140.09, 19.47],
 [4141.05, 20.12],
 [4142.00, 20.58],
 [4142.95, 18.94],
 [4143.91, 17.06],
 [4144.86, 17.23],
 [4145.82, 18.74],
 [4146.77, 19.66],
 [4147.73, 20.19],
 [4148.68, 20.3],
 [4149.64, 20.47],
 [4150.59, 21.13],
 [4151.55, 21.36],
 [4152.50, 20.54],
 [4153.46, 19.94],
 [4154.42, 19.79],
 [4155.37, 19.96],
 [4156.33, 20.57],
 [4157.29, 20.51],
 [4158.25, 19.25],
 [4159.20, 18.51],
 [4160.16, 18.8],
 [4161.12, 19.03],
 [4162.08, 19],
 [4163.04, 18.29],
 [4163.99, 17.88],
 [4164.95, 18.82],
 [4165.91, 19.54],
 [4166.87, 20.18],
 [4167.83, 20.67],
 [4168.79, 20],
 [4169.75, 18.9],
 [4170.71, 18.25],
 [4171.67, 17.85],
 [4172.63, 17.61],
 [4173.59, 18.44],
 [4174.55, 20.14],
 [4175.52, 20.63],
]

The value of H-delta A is 6.2 A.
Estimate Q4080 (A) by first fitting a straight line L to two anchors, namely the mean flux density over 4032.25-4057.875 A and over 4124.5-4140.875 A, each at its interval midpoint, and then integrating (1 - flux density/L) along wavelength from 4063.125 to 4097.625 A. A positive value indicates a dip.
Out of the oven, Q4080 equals 3.2 A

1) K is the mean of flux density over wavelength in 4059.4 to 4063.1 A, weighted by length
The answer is 20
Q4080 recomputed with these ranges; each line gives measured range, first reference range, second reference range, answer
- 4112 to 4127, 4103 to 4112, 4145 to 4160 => -1.6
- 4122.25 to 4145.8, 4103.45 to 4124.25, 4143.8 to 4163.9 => -0.9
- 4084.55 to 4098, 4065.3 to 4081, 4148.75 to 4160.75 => 1.6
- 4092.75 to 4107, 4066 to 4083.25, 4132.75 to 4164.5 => 3.9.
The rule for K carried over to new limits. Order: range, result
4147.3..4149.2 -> 20.3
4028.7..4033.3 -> 20.7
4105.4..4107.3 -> 14.5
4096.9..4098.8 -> 12.5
